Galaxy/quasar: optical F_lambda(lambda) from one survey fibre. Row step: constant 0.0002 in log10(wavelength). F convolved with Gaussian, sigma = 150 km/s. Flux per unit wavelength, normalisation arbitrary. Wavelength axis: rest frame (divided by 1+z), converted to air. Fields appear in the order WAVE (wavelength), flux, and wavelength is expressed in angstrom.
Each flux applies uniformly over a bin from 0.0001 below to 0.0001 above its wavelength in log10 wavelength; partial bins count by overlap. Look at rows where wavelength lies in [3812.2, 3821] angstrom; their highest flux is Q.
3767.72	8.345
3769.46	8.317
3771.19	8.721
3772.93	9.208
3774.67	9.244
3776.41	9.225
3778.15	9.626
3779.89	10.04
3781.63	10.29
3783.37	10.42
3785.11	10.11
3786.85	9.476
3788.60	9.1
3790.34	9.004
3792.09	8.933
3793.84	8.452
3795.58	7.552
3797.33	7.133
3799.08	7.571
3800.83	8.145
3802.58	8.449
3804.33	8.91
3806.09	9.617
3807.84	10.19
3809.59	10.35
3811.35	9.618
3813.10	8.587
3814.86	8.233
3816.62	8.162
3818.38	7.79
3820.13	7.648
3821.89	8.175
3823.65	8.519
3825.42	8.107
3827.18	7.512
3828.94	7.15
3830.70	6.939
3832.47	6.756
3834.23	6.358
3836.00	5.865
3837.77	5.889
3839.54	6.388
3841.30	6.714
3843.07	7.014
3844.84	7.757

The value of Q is 8.587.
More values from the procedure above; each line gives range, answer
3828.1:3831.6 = 7.15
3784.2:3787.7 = 10.11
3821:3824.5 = 8.519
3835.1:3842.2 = 6.714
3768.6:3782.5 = 10.29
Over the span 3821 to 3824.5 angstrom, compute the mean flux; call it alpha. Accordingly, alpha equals 8.34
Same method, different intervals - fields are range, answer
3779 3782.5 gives 10.2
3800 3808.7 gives 9.06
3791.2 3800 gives 7.93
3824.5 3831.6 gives 7.42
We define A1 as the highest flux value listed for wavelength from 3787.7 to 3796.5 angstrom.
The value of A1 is 9.1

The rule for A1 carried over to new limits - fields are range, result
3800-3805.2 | 8.91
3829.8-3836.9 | 6.939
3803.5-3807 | 9.617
